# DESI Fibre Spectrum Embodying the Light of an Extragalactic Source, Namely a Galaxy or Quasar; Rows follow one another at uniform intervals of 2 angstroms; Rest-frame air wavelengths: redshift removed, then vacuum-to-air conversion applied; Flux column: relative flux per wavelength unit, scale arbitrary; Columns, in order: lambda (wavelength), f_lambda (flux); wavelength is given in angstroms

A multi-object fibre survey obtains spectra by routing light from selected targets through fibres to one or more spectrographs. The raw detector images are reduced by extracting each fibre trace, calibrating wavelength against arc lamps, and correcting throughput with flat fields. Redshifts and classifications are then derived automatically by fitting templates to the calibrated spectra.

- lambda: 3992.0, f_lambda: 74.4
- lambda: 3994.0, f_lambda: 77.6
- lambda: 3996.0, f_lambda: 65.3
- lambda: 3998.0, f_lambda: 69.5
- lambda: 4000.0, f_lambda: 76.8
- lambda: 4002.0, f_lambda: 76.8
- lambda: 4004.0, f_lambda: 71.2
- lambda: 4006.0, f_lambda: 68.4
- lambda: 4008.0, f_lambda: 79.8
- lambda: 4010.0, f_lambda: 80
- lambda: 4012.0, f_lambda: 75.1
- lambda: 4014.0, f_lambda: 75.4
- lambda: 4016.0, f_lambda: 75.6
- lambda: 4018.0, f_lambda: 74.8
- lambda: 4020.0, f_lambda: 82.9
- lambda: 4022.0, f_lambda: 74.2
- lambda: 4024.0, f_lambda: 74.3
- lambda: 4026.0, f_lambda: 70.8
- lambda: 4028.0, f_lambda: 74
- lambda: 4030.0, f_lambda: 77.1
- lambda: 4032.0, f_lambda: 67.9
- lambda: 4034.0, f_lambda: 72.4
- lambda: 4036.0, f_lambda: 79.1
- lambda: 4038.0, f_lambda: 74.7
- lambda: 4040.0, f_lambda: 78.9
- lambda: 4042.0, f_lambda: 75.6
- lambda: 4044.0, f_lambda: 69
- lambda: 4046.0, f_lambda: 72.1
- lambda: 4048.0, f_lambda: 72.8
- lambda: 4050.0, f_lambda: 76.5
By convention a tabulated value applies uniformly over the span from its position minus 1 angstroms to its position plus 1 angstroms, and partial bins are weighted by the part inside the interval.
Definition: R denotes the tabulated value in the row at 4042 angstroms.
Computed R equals 75.6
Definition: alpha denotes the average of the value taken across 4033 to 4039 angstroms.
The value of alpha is 75.4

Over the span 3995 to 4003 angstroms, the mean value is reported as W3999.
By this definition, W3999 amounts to 72.1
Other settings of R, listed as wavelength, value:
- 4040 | 78.9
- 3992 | 74.4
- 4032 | 67.9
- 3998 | 69.5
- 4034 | 72.4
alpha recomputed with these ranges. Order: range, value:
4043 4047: 70.5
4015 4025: 76.4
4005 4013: 75.8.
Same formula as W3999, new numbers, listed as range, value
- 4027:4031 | 75.5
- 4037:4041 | 76.8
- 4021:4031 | 74.1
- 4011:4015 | 75.2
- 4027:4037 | 74.1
